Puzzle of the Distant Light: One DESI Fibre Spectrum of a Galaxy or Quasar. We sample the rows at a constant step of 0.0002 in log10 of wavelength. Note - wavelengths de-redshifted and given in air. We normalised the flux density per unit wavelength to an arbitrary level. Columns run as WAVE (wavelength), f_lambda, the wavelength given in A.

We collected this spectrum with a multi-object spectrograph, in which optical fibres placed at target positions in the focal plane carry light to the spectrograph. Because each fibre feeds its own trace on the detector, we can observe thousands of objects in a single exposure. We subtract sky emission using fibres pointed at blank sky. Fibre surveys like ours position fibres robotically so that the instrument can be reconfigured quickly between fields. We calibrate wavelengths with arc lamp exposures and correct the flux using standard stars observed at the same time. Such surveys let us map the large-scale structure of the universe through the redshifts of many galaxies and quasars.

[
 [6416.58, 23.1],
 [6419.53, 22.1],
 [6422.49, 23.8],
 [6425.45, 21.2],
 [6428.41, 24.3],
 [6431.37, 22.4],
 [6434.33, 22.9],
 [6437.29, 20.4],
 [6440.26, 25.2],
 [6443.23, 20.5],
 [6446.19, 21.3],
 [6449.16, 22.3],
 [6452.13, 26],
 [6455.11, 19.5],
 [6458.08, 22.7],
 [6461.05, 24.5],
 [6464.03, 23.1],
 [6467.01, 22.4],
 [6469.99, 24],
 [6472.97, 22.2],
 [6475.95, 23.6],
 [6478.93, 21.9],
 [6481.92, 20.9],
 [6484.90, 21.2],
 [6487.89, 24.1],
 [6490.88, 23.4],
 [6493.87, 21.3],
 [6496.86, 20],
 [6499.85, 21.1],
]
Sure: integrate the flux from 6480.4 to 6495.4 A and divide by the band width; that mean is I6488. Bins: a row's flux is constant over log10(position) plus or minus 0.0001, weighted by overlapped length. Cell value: 22.2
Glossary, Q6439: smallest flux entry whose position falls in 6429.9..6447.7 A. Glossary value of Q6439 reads 20.4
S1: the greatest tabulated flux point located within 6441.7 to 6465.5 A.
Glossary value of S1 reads 26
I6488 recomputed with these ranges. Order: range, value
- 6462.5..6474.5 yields 22.9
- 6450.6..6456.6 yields 22.7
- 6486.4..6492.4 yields 23.7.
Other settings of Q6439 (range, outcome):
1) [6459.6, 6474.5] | 22.2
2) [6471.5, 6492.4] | 20.9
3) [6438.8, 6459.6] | 19.5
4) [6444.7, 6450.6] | 21.3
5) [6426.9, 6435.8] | 22.4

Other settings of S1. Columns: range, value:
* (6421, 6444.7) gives 25.2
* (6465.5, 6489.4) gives 24.1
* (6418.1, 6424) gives 23.8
